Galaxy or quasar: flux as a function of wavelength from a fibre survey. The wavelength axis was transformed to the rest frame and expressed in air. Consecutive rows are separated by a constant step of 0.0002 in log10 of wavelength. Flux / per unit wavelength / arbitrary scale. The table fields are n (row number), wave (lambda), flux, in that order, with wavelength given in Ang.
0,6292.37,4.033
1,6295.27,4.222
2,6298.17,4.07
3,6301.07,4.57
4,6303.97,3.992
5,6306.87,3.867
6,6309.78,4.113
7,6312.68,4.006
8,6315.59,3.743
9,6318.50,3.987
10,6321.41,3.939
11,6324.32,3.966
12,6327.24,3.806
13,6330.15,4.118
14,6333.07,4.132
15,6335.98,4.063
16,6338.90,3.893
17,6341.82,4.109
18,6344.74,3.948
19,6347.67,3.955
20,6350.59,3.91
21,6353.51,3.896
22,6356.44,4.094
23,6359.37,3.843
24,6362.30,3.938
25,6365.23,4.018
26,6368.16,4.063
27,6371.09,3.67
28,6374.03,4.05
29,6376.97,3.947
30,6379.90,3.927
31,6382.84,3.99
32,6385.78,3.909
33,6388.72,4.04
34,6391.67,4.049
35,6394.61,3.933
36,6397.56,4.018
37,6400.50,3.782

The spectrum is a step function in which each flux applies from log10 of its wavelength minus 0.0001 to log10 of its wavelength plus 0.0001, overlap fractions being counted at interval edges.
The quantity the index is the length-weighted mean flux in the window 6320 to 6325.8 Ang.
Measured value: 3.95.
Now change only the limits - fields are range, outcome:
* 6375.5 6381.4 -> 3.94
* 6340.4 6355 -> 3.96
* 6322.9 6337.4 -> 4.02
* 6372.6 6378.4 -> 4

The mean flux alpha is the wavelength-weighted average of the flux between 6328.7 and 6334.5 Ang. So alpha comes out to 4.12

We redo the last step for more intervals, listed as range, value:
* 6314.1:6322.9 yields 3.89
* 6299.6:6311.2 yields 4.14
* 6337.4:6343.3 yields 4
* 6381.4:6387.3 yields 3.95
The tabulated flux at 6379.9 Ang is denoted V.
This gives 3.927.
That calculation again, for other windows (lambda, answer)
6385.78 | 3.909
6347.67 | 3.955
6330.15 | 4.118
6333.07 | 4.132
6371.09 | 3.67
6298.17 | 4.07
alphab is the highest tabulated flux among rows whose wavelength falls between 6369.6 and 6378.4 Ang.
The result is 4.05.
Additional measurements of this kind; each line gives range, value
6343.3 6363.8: 4.094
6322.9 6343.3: 4.132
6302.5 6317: 4.113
